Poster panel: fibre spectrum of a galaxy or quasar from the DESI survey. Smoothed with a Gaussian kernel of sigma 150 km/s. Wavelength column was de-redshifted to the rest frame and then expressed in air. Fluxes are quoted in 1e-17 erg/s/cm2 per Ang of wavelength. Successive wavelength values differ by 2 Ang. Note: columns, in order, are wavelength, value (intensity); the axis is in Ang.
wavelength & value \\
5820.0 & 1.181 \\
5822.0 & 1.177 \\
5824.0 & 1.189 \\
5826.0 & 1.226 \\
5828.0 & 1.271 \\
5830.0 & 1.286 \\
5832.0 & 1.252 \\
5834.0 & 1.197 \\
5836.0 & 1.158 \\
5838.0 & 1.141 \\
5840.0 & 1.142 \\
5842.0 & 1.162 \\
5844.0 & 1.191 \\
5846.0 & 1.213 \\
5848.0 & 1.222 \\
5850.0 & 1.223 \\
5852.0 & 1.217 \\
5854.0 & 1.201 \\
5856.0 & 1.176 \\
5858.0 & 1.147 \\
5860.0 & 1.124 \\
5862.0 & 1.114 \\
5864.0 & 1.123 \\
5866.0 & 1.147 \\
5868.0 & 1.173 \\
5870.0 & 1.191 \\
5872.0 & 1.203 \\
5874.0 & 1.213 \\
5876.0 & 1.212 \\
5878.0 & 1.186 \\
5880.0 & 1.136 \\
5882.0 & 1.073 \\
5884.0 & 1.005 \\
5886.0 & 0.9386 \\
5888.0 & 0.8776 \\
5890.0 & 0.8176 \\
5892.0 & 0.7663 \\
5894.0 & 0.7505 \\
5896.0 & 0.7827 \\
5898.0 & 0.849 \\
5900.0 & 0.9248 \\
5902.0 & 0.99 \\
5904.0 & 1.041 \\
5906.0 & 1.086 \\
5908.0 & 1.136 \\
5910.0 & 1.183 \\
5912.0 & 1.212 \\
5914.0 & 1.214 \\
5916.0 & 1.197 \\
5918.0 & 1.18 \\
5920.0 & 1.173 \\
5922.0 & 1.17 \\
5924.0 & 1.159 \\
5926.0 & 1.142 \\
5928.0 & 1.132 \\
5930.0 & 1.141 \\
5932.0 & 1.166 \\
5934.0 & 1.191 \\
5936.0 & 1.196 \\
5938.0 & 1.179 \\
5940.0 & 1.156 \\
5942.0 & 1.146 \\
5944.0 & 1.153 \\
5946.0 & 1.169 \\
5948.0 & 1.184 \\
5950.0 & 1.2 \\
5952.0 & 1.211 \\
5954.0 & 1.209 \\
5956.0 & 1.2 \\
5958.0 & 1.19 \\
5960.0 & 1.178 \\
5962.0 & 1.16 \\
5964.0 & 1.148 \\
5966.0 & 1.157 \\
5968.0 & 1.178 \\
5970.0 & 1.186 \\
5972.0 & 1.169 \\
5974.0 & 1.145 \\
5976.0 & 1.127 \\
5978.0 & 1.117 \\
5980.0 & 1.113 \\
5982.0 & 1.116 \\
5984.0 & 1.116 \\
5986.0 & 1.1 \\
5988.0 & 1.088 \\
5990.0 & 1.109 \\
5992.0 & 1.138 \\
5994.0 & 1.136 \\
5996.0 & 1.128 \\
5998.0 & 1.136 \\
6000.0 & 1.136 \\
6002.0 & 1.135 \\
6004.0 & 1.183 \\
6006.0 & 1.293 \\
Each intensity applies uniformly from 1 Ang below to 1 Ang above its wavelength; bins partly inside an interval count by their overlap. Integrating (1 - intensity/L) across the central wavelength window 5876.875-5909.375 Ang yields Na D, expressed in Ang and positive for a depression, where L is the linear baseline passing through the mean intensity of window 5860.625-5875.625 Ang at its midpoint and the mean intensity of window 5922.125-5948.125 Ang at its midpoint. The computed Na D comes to 5.6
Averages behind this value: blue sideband 1.17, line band 0.964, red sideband 1.16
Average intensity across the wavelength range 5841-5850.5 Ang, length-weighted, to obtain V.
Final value 1.2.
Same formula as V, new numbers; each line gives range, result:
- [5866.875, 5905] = 1.01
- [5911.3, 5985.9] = 1.17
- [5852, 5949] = 1.1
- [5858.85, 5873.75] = 1.16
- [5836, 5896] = 1.1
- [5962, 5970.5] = 1.17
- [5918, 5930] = 1.16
